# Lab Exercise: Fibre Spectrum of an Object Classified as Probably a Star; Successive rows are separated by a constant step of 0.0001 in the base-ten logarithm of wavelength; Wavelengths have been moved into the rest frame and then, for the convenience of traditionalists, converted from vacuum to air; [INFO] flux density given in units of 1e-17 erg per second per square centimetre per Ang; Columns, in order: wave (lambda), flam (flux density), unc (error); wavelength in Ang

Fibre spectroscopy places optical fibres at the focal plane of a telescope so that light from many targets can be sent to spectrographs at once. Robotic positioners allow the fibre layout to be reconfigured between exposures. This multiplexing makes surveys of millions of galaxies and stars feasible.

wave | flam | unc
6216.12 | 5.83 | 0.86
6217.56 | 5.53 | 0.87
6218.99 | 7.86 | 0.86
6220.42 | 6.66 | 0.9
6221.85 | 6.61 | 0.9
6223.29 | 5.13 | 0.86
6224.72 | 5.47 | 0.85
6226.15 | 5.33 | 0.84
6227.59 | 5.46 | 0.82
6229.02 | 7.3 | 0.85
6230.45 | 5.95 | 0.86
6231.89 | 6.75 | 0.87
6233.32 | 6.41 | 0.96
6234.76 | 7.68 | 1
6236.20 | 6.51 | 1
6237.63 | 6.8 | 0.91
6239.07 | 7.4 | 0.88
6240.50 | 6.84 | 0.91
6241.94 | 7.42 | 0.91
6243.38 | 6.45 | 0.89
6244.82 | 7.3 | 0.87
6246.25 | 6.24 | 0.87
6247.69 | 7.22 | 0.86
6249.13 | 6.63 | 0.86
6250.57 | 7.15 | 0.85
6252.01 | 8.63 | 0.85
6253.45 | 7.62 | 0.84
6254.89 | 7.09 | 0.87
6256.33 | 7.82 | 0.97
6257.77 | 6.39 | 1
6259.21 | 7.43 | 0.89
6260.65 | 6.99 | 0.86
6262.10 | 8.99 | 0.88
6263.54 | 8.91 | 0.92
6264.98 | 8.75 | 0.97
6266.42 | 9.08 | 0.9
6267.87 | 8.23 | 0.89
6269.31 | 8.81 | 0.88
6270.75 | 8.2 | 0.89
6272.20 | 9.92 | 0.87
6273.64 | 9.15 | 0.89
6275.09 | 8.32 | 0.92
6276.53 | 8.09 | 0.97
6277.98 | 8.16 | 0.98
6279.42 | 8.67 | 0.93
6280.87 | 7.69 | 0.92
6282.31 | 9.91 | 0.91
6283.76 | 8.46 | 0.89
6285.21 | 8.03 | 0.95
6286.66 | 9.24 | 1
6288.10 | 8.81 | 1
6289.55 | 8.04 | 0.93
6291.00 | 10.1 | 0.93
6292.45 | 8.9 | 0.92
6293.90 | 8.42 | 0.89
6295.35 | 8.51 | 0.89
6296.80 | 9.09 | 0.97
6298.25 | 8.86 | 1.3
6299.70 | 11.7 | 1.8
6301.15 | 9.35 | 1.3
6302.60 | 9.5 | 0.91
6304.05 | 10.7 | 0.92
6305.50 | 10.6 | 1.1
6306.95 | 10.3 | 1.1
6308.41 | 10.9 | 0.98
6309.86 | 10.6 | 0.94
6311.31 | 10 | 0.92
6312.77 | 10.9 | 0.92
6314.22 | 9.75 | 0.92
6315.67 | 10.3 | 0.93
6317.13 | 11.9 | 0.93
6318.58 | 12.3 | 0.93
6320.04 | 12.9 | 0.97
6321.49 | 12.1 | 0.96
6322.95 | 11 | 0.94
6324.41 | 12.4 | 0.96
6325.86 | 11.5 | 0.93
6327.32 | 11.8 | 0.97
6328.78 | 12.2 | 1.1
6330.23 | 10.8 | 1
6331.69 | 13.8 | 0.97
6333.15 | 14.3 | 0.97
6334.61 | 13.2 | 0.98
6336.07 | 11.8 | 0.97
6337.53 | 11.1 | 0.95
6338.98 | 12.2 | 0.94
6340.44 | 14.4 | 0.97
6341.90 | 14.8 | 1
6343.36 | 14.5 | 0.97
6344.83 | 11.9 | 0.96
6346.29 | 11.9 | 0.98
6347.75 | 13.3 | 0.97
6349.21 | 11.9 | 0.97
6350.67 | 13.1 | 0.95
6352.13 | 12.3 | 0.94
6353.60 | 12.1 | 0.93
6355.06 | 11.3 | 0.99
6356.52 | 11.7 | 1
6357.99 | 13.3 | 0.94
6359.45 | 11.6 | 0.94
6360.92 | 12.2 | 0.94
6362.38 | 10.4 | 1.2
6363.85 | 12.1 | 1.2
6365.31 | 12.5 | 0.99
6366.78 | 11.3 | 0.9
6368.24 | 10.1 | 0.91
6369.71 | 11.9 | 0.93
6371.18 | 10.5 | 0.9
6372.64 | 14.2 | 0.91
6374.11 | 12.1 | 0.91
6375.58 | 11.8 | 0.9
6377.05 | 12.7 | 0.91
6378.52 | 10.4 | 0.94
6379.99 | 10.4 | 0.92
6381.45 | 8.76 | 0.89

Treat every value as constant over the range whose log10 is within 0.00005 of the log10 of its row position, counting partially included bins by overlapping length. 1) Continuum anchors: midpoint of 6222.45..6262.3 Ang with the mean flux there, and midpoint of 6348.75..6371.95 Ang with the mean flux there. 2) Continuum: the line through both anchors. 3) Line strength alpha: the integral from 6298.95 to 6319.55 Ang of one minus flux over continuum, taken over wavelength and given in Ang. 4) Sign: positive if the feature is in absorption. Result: -2.16 Ang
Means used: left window 6.84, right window 11.8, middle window 10.7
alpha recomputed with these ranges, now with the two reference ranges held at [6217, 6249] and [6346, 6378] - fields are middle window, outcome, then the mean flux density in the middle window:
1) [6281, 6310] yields -0.7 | 9.44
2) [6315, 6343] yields -4.7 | 12.4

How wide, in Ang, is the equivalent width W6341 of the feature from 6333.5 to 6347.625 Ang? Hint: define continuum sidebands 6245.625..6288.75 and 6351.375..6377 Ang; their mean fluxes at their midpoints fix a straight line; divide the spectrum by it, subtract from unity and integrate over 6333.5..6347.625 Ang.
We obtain -2.52 Ang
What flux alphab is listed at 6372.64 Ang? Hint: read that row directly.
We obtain 14.2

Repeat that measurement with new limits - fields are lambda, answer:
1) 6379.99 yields 10.4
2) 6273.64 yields 9.15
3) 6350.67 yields 13.1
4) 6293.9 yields 8.42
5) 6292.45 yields 8.9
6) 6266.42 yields 9.08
